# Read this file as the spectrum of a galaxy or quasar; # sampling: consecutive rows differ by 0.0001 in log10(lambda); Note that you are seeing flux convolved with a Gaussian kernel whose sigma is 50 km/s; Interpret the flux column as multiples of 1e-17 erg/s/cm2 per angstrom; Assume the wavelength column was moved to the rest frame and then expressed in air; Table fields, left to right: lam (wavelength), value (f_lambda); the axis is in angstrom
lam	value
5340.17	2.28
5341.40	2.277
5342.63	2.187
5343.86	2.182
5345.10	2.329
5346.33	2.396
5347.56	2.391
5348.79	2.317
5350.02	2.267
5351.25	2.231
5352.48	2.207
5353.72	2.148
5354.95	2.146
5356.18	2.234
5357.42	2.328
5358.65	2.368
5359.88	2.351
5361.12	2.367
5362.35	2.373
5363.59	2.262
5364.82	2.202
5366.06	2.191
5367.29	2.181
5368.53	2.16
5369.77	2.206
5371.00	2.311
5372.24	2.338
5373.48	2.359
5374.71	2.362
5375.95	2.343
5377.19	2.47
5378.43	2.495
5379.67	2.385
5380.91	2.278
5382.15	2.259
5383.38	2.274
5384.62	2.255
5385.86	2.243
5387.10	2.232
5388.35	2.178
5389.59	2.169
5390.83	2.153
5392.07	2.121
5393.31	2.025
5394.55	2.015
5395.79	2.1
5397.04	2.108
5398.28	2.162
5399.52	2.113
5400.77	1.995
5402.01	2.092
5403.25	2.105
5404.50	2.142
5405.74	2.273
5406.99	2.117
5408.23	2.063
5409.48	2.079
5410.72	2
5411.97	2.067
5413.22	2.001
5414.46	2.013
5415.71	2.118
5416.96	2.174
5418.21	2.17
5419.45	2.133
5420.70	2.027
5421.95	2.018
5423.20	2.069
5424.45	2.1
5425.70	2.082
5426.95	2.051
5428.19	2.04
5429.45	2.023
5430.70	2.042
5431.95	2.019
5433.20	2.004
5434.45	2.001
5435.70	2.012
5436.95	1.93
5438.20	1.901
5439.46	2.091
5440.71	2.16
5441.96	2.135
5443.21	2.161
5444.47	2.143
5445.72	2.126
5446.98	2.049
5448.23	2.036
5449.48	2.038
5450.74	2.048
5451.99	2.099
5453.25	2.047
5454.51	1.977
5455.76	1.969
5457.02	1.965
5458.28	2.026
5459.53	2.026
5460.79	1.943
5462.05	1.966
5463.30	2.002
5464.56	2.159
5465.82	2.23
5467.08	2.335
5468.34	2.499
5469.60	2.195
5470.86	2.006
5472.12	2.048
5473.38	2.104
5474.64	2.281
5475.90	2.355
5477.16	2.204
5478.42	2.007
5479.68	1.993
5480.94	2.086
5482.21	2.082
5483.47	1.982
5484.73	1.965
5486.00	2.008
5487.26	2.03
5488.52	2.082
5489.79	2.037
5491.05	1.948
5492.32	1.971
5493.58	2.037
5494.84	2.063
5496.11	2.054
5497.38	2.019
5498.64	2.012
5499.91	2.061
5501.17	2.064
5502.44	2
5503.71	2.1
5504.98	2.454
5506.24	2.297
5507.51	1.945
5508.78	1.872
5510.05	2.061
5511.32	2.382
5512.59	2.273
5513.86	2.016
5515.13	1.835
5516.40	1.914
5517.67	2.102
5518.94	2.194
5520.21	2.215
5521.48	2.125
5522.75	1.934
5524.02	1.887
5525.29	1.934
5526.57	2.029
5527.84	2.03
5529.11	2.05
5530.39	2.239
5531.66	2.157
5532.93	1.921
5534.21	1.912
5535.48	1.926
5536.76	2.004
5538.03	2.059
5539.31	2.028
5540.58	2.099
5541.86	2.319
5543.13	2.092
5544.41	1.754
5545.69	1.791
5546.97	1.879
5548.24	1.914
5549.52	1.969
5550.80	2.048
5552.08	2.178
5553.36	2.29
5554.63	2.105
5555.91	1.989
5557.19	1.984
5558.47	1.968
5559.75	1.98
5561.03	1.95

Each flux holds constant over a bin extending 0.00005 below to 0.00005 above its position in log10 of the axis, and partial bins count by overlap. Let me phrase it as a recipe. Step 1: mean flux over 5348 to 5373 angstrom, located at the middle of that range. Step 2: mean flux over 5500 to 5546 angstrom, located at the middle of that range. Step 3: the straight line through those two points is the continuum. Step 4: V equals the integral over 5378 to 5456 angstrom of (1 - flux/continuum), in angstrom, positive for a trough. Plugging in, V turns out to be 3.1 angstrom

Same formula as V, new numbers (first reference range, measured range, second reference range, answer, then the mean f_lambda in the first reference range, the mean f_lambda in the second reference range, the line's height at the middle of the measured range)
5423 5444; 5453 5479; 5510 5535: -0.76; 2.05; 2.06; 2.05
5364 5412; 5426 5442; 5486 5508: 0.85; 2.2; 2.07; 2.14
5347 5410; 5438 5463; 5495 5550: 1.04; 2.23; 2.04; 2.14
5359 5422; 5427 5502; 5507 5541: 1.51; 2.19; 2.04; 2.11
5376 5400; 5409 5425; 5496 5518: 0.80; 2.22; 2.08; 2.18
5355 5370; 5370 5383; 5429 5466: -0.73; 2.27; 2.04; 2.23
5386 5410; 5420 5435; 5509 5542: 0.46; 2.12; 2.06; 2.11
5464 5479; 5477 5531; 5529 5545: 1.62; 2.2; 2.04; 2.12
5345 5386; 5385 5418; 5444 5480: 1.65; 2.3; 2.1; 2.22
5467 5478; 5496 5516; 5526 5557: 0.35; 2.22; 2.03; 2.13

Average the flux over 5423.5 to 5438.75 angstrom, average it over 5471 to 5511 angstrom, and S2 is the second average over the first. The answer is 1.0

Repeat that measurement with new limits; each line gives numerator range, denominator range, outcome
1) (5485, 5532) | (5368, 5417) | 0.95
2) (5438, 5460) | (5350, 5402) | 0.92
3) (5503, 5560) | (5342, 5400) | 0.91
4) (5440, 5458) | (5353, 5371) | 0.92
